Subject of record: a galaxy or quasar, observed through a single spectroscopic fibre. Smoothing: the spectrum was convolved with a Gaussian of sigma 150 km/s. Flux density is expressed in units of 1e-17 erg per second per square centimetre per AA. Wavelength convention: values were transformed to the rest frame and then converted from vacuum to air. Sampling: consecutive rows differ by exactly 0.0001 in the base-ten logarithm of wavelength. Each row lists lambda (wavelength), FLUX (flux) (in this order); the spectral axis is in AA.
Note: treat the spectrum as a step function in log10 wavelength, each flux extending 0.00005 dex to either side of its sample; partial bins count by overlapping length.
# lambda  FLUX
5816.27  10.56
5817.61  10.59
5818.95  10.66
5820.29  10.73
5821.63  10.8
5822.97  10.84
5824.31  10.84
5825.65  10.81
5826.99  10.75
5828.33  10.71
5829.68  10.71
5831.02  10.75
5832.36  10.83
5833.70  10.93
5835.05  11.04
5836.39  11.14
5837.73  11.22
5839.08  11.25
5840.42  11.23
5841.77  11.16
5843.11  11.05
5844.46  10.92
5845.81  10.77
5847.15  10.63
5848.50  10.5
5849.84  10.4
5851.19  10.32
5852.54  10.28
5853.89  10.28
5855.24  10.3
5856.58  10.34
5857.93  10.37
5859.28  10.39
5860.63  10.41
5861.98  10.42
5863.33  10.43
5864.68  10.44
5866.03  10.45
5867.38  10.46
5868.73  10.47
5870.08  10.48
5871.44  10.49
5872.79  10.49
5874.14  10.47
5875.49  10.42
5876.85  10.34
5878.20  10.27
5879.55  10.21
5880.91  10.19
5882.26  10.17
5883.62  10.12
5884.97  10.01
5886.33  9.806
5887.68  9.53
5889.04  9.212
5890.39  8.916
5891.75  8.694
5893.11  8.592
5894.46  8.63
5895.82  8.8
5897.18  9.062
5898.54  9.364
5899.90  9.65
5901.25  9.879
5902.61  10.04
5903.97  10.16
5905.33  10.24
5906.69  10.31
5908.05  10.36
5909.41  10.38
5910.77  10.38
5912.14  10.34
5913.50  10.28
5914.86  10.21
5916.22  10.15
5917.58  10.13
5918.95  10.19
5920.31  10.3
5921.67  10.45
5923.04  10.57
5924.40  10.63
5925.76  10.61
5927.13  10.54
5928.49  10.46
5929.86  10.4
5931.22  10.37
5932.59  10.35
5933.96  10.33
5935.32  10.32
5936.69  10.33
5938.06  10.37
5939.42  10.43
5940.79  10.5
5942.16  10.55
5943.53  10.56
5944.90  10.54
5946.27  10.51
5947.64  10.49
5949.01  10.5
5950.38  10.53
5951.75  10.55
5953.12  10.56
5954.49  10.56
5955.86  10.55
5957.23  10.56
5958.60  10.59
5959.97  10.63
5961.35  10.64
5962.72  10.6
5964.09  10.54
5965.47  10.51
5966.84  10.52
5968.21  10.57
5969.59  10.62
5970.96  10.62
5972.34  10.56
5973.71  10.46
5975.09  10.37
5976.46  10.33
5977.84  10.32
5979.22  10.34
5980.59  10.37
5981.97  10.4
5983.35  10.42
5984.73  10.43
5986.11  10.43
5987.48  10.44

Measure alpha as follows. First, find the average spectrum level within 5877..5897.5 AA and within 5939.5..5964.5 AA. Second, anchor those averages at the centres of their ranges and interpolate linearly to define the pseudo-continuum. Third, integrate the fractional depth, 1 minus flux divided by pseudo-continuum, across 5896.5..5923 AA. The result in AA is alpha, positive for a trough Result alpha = -0.6 AA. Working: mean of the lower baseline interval 9.51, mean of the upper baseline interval 10.5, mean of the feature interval 10.1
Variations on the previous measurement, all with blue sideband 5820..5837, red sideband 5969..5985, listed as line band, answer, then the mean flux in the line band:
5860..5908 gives 3.39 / 9.94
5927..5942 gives 0.21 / 10.4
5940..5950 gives 0.00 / 10.5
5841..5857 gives 0.29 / 10.6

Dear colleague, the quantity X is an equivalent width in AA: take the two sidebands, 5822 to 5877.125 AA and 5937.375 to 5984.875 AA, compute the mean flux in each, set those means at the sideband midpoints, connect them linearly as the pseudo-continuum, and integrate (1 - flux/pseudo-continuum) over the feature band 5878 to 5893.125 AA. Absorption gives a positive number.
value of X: 1.3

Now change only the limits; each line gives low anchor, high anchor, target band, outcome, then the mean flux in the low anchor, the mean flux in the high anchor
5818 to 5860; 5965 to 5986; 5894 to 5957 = 1.8 AA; 10.7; 10.5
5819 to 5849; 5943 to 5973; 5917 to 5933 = 0.3 AA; 10.9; 10.6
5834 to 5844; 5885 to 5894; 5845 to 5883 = -0.9 AA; 11.1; 9.18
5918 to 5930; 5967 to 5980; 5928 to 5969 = -0.1 AA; 10.5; 10.5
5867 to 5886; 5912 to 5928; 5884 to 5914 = 2.0 AA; 10.3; 10.4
